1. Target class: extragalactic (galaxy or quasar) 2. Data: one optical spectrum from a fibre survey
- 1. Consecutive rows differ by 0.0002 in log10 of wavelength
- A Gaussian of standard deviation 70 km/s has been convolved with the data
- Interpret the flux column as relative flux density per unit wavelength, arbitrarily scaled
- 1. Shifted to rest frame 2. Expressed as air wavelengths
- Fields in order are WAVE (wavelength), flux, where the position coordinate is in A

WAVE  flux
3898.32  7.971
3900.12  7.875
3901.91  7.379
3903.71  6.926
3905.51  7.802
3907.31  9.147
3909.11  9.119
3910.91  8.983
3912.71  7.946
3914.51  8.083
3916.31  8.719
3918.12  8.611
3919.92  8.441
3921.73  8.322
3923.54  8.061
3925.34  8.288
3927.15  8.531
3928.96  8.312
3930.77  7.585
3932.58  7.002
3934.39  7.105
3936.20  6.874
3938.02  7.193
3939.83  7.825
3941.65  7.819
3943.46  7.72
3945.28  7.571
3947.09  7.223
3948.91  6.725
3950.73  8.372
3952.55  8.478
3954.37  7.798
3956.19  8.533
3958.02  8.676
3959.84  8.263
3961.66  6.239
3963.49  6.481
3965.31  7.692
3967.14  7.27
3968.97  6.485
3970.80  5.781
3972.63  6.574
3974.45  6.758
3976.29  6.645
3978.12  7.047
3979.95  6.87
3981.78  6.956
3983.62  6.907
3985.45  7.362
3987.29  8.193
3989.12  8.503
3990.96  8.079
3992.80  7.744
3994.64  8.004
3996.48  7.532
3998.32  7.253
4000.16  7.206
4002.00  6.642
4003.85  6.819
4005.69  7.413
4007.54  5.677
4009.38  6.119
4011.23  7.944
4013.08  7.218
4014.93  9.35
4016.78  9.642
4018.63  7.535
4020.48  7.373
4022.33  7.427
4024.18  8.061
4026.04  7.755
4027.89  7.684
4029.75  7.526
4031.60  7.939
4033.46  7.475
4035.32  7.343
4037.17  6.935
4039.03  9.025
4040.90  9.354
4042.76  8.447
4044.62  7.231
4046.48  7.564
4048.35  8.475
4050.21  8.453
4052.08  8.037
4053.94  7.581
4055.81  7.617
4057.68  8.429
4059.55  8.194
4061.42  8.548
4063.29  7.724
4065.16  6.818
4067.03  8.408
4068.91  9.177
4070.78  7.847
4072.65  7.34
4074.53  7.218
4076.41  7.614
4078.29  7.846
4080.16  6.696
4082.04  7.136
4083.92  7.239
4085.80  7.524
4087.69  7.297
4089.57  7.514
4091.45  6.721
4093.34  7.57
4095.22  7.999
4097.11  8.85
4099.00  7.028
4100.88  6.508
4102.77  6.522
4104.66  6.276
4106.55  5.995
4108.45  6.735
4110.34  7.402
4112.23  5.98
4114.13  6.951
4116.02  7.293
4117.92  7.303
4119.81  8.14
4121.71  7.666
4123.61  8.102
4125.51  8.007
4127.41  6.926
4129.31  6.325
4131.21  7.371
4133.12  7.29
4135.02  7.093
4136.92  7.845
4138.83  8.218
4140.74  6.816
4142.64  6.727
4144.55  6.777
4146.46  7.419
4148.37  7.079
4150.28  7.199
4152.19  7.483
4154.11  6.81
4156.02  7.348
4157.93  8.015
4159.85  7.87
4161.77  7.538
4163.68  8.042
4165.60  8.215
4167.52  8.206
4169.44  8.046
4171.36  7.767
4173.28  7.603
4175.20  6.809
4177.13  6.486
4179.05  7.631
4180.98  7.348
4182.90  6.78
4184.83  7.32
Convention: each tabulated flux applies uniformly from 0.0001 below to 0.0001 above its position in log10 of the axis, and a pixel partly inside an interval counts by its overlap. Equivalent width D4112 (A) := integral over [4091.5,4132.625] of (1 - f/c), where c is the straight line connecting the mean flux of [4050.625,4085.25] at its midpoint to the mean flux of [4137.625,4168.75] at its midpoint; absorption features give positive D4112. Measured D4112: 2.4 A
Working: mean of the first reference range 7.76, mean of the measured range 7.18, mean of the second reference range 7.49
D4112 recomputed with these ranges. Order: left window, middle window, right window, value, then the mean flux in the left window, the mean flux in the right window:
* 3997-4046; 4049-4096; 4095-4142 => -1.9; 7.63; 7.21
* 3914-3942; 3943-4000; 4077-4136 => 2.5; 7.92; 7.21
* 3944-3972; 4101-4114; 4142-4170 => 1.7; 7.43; 7.52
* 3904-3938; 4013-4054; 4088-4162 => -2.0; 8.11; 7.25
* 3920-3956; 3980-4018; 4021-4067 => 1.6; 7.76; 7.91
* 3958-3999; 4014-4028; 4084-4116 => -1.8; 7.25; 7.07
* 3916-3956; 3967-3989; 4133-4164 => 2.3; 7.84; 7.38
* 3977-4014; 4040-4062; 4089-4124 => -2.8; 7.27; 7.17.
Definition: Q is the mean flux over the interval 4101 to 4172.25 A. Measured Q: 7.31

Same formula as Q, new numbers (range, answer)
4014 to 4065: 8.01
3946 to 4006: 7.35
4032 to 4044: 8.07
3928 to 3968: 7.58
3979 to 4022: 7.49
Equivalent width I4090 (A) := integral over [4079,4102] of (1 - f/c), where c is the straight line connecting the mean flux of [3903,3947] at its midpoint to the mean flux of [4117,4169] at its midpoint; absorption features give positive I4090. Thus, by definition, 0.8 A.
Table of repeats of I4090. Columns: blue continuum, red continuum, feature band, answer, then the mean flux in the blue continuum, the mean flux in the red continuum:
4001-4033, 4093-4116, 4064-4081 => -1.14 A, 7.53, 6.98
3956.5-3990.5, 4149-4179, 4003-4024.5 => -0.80 A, 7.19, 7.56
